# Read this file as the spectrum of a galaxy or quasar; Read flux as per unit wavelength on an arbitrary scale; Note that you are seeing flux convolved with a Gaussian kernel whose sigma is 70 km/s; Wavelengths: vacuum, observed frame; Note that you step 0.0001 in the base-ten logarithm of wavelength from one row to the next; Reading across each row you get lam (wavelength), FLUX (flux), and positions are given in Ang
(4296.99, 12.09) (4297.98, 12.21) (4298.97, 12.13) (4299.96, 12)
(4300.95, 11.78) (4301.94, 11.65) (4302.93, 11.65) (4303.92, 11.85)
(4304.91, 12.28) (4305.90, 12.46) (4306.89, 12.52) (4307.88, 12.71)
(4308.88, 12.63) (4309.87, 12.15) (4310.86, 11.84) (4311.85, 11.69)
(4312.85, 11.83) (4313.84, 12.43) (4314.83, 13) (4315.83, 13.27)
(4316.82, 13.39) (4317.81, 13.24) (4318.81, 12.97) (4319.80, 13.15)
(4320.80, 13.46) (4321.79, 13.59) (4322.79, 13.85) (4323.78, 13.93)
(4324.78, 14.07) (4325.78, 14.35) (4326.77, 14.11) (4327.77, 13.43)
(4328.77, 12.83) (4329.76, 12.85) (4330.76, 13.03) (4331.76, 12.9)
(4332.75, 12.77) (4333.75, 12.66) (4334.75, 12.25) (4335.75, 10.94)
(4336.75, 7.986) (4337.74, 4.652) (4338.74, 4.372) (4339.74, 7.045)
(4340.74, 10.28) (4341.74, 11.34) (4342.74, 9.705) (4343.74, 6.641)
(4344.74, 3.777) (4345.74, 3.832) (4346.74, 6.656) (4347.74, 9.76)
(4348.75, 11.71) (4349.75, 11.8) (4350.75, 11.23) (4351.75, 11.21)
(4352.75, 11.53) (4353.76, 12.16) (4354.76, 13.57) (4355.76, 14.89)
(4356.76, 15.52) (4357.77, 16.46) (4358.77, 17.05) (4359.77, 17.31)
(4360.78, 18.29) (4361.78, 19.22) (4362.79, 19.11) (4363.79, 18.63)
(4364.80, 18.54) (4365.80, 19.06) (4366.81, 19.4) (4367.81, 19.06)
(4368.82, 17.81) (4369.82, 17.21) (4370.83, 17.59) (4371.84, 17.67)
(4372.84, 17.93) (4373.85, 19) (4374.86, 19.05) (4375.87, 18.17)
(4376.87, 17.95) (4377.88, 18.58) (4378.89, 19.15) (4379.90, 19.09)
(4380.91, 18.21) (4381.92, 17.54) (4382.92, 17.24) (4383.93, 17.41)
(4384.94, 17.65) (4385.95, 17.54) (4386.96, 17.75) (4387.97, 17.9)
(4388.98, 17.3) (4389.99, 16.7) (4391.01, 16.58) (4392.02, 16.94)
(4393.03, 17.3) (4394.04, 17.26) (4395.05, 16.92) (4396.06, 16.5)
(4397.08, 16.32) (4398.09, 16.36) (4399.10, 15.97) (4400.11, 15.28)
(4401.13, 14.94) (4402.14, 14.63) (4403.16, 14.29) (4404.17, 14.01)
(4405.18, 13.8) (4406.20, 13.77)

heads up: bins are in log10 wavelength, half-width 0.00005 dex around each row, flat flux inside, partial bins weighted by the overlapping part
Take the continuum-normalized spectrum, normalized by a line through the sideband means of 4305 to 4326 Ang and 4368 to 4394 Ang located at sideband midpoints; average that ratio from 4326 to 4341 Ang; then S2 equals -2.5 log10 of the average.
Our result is 0.29 mag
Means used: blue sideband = 12.9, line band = 10.9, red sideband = 17.8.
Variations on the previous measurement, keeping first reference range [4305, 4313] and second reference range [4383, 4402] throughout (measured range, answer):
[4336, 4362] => 0.304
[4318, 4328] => -0.055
